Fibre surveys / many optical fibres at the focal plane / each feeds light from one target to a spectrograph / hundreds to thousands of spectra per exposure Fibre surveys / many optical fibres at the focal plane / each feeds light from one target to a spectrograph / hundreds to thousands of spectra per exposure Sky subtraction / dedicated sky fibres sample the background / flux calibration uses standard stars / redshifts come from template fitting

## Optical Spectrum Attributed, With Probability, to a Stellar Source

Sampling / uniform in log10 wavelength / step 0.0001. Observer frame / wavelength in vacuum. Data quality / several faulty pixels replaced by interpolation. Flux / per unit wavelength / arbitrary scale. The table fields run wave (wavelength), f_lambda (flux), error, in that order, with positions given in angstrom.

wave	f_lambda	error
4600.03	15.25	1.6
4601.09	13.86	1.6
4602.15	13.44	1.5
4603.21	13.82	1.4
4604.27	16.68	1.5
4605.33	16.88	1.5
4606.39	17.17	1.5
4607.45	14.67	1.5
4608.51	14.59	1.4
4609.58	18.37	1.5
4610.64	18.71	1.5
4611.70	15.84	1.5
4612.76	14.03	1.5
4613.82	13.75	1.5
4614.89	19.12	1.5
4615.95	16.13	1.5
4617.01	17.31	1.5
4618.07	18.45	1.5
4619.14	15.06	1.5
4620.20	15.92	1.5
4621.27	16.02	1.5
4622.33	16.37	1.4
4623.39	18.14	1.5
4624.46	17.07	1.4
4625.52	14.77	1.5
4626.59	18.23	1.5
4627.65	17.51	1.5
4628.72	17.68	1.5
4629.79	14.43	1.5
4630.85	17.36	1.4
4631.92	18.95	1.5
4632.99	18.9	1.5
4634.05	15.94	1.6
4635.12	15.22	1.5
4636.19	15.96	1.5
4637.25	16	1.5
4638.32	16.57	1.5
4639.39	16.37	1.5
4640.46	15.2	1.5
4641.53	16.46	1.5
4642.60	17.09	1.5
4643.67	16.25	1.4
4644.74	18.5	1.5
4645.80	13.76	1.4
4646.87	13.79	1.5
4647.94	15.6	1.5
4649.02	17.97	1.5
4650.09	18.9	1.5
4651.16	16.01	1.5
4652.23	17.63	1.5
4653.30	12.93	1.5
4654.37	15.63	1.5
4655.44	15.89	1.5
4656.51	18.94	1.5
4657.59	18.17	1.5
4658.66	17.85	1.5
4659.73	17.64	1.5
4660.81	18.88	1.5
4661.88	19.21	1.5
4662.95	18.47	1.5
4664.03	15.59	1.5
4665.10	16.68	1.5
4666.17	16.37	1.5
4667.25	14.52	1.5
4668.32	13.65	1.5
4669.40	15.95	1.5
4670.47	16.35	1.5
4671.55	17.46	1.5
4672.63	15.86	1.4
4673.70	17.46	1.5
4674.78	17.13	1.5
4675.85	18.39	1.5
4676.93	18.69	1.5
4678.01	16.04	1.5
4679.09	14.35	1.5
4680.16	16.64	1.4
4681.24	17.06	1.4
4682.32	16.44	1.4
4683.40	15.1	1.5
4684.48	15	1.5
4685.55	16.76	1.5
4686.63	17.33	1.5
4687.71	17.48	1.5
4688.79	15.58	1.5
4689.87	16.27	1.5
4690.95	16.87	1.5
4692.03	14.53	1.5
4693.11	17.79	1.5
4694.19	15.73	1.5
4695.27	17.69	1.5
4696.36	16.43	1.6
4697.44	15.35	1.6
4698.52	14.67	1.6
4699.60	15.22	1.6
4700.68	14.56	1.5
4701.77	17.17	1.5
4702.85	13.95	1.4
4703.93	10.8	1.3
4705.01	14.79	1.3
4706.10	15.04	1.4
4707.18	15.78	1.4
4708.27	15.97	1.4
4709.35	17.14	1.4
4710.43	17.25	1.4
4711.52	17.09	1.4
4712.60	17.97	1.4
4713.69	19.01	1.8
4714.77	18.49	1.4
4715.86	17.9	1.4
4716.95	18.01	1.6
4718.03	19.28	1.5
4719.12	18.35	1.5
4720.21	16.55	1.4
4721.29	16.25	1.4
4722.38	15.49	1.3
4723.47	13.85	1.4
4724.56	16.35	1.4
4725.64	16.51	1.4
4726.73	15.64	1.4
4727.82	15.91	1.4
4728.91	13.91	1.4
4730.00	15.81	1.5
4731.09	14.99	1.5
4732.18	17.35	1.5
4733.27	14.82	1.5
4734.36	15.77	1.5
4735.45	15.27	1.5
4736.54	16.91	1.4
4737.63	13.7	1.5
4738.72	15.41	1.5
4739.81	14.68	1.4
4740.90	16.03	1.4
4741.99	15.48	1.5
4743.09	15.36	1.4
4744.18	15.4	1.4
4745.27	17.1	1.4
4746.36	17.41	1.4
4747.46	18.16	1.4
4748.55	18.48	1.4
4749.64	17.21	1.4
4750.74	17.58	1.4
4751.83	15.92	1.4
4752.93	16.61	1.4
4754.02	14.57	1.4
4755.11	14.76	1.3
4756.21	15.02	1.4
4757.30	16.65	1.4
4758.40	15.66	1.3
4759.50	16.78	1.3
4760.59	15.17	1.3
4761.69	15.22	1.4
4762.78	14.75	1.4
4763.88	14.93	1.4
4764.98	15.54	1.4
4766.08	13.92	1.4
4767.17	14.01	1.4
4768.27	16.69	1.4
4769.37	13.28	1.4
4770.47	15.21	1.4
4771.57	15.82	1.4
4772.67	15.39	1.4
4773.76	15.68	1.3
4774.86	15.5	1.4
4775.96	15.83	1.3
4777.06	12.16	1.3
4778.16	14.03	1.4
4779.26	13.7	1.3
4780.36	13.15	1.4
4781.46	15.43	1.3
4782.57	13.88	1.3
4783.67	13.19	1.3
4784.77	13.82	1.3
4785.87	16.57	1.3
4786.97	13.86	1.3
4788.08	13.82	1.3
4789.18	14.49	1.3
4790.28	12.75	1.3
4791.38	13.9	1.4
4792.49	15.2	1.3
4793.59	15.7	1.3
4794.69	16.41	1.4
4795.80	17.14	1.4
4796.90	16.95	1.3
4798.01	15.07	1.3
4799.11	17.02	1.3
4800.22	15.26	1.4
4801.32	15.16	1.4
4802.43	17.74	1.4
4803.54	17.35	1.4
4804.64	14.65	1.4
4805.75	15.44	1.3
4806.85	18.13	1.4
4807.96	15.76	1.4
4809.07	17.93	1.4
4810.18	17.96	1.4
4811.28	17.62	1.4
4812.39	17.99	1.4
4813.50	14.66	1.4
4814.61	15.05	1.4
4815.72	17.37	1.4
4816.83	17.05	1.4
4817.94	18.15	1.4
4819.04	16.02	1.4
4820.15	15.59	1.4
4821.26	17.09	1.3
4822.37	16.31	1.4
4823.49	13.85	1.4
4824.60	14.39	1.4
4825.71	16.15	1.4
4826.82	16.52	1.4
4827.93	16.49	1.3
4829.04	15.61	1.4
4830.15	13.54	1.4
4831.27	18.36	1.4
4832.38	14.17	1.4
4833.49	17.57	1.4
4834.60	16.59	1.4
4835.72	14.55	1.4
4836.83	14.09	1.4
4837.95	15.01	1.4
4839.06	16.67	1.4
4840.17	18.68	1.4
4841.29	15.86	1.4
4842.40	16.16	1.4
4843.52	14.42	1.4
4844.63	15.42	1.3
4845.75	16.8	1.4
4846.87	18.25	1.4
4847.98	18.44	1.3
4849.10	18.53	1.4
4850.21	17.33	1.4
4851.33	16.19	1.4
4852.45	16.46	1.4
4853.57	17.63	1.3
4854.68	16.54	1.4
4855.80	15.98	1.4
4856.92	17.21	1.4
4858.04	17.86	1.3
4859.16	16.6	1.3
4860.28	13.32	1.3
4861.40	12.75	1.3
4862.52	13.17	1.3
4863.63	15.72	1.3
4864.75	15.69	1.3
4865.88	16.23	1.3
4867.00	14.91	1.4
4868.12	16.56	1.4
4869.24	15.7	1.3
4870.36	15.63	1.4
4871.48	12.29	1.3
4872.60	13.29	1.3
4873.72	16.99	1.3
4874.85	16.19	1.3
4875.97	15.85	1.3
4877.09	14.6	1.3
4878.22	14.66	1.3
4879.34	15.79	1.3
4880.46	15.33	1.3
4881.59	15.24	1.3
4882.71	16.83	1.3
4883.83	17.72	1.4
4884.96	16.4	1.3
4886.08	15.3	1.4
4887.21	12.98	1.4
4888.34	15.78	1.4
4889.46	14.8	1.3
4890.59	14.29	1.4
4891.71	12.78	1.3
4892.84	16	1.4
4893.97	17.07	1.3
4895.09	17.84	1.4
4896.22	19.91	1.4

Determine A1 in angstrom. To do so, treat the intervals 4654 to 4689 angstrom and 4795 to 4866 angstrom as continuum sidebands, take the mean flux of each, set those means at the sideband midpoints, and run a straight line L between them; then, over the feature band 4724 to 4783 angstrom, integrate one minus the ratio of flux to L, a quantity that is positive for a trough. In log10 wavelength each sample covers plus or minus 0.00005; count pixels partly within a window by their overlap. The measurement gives 3.58 angstrom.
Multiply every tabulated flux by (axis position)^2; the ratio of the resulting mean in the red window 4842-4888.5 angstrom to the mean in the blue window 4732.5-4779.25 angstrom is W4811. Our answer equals 1.1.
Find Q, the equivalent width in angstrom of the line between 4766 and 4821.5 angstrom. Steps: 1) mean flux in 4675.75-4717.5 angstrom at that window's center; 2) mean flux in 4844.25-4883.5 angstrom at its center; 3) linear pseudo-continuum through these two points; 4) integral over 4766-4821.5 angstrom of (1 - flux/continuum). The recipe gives 1.8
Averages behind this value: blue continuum 16.3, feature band 15.5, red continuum 15.9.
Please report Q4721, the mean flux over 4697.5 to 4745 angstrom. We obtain 16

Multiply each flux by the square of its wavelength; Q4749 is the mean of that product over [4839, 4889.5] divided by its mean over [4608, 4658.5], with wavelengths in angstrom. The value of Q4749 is 1.06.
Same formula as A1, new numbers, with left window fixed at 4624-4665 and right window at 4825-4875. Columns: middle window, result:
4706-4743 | 0.4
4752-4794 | 3.7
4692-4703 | 0.5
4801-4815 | -0.4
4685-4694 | 0.0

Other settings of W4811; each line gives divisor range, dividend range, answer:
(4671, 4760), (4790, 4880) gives 1.04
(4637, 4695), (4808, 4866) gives 1.05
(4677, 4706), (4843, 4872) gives 1.09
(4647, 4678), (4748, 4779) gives 0.95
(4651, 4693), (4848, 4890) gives 1.03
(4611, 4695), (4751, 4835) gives 1.00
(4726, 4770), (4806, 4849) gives 1.08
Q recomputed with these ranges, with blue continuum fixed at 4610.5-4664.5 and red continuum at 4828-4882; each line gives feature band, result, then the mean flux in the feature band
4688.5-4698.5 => 0.18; 16.2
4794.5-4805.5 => -0.13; 16.2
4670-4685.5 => -0.03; 16.6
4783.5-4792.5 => 1.09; 14.2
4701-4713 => 0.55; 15.7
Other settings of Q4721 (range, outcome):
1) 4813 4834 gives 16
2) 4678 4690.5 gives 16.2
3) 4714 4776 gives 15.9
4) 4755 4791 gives 14.7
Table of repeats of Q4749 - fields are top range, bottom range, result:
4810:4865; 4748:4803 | 1.09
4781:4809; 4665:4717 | 0.99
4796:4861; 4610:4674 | 1.07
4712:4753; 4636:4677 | 1.02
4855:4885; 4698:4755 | 1.02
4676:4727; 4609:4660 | 1.01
